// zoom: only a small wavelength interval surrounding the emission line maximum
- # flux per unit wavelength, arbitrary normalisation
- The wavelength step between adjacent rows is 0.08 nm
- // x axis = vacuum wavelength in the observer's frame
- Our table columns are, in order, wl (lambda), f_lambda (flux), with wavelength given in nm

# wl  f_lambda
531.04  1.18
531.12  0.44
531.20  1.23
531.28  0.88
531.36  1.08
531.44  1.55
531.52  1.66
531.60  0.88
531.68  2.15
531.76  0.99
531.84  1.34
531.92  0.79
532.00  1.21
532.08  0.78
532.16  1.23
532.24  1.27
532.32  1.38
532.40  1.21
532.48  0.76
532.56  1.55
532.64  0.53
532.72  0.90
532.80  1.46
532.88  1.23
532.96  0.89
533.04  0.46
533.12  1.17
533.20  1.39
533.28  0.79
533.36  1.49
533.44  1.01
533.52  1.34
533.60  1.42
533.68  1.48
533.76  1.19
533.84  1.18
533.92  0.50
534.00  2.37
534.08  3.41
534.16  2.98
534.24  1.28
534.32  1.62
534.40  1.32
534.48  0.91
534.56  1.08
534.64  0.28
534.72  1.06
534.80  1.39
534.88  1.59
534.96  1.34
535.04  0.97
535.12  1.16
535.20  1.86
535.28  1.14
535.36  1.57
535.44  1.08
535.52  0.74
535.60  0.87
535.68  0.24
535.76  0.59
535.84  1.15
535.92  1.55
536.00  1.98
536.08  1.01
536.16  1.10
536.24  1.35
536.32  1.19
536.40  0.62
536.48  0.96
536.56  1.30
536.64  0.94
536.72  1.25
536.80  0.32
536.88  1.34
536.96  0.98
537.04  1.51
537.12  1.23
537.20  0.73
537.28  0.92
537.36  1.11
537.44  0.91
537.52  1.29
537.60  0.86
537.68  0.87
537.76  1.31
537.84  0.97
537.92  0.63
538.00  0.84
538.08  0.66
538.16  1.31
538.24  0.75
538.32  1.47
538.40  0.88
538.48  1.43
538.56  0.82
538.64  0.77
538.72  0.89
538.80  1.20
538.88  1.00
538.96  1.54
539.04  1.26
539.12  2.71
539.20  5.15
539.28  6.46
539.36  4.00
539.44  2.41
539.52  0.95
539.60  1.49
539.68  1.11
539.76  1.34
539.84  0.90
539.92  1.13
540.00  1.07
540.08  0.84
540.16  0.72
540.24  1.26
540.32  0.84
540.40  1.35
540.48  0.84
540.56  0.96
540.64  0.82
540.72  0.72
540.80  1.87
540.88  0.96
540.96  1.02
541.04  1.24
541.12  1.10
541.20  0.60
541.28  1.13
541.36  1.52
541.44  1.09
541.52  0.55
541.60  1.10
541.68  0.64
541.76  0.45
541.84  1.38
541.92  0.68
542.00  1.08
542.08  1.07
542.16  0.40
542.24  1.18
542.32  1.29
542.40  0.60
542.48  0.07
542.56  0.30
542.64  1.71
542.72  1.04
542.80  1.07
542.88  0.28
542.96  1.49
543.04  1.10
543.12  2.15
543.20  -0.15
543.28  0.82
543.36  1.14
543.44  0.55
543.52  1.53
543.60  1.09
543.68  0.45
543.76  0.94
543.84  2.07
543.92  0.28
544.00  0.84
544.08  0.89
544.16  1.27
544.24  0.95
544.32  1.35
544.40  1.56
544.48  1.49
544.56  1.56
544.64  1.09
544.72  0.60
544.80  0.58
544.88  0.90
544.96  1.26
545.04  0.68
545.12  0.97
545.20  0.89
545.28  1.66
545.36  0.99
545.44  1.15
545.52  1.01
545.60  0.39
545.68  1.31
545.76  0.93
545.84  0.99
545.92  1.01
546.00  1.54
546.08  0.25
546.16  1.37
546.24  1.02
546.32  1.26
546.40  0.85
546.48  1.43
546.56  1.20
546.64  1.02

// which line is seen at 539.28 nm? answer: [O III] 5007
